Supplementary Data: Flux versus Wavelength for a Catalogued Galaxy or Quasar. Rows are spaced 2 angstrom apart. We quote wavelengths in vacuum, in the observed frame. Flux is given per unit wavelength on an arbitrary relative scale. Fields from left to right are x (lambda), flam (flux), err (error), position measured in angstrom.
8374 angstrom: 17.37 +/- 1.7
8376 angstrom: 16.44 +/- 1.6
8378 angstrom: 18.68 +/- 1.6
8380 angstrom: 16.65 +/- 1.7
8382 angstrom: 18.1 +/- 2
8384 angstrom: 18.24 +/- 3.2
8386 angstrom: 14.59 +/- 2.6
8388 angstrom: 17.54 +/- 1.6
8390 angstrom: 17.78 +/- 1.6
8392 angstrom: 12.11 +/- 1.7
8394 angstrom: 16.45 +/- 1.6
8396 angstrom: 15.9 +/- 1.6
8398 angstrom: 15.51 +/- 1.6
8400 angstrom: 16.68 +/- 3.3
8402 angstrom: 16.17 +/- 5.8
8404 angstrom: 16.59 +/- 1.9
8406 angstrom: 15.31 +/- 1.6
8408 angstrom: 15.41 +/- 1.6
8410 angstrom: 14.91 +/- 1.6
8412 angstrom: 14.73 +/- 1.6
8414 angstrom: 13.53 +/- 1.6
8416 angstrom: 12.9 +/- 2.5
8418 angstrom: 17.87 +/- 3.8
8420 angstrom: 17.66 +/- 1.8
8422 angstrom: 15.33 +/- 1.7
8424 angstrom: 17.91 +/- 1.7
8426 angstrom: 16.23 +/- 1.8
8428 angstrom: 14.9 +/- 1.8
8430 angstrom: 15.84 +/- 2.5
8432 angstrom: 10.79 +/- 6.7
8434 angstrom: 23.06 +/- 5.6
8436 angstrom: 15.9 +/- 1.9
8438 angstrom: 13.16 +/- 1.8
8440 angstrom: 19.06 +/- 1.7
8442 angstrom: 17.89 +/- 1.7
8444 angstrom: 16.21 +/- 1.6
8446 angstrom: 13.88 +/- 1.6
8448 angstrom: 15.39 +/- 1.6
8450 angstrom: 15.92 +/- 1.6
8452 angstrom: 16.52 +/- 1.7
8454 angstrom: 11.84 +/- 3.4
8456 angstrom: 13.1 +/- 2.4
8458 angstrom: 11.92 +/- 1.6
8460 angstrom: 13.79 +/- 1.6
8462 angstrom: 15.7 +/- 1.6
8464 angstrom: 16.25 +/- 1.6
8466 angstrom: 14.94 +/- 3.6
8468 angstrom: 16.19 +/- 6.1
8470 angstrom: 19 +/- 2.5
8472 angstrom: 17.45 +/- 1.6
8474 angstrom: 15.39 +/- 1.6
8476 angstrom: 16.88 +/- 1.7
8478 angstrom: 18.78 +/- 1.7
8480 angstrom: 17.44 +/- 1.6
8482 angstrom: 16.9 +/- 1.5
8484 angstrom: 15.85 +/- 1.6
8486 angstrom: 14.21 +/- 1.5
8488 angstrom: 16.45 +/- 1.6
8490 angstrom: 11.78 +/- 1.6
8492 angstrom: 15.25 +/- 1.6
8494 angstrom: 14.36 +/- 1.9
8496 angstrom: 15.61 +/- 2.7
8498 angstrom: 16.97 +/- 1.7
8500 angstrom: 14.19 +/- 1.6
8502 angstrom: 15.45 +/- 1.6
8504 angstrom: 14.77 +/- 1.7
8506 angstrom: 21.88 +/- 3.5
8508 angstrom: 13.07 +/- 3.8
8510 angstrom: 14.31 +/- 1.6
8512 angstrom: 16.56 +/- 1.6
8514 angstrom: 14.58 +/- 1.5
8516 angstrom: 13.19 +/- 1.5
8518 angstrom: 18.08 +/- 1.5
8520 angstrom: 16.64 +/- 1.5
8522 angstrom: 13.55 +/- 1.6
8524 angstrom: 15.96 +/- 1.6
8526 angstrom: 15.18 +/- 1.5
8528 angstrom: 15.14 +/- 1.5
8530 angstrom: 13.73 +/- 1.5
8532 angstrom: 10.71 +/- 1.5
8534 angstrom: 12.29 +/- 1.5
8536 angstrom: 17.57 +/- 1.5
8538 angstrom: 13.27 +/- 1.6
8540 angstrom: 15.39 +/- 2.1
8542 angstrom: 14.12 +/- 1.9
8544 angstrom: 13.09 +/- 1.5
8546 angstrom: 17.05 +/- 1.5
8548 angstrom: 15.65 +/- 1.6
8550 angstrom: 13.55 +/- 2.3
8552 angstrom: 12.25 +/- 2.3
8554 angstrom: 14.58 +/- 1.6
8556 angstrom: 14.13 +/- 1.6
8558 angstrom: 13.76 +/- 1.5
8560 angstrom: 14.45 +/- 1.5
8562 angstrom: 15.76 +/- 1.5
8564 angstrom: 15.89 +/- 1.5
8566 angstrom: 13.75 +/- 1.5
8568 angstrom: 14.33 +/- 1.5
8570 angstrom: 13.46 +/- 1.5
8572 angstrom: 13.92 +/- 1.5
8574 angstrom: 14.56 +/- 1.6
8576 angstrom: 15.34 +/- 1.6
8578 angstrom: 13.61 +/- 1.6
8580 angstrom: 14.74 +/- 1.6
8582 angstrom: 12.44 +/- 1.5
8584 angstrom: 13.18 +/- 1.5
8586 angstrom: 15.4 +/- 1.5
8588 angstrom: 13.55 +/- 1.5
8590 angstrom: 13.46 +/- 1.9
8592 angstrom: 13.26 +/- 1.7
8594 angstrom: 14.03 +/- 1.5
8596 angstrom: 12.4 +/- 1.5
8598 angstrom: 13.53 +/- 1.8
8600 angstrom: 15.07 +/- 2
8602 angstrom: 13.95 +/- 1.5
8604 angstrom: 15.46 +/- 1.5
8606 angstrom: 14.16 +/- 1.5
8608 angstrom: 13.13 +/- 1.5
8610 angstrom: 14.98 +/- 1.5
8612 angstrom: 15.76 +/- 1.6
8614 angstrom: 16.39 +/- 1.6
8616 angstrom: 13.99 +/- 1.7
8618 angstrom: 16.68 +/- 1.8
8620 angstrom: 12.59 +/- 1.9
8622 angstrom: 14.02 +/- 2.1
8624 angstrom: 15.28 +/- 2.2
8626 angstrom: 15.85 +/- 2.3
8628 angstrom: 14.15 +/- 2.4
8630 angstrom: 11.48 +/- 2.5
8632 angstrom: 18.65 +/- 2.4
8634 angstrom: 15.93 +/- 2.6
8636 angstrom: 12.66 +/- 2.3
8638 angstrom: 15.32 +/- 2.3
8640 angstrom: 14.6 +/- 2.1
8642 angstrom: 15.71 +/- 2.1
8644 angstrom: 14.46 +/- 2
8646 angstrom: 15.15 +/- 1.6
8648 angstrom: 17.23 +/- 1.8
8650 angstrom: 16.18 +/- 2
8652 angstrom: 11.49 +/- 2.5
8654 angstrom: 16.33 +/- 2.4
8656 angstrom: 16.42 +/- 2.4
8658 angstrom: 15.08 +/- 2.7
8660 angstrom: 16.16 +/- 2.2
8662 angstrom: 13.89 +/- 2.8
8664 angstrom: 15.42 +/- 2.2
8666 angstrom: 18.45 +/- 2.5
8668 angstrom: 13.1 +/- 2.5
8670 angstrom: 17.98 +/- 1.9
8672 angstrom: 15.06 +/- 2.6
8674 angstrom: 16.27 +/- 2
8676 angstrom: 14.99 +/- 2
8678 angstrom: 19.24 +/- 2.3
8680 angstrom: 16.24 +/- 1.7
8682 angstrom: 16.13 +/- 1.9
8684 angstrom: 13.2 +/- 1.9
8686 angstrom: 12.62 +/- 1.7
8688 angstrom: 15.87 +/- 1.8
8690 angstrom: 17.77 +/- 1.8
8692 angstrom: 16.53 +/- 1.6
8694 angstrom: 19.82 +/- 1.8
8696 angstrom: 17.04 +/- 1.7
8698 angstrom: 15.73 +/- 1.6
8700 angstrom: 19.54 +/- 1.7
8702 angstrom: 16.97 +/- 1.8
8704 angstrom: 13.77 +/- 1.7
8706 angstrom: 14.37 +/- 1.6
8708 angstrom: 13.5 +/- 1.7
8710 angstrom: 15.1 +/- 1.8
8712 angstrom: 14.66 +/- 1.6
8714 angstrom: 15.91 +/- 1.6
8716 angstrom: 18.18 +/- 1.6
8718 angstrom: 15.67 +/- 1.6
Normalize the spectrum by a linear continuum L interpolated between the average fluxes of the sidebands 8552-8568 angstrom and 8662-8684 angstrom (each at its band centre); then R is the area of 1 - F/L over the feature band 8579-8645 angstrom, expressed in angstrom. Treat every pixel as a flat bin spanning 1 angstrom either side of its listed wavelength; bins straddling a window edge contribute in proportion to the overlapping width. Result 3.3 angstrom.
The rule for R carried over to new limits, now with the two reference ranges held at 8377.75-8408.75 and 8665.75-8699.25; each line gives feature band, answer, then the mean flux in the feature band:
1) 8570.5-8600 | 4.3 angstrom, 13.9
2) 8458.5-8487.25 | 0.0 angstrom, 16.3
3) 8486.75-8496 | 1.0 angstrom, 14.6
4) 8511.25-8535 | 2.4 angstrom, 14.6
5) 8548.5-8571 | 2.8 angstrom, 14.2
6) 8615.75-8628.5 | 1.2 angstrom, 14.7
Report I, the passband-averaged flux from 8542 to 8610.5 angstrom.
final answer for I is 14.2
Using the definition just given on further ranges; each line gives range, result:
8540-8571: 14.4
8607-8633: 14.8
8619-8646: 14.7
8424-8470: 15.5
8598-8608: 14.4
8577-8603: 13.7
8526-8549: 14.4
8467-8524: 15.9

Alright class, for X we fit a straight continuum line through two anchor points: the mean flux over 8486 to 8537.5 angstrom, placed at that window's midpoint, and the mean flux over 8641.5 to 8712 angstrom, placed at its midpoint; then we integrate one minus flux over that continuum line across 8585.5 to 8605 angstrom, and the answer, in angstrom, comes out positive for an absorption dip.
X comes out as 1.8 angstrom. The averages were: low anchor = 15.1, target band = 14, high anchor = 15.8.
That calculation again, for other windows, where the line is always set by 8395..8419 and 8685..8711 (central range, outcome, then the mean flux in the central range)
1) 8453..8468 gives 1.43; 14.1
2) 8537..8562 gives 2.25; 14.3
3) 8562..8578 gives 1.31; 14.5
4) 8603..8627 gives 1.55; 14.9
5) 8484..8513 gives 0.52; 15.4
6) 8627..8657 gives 1.67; 15.1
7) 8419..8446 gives -1.48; 16.4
